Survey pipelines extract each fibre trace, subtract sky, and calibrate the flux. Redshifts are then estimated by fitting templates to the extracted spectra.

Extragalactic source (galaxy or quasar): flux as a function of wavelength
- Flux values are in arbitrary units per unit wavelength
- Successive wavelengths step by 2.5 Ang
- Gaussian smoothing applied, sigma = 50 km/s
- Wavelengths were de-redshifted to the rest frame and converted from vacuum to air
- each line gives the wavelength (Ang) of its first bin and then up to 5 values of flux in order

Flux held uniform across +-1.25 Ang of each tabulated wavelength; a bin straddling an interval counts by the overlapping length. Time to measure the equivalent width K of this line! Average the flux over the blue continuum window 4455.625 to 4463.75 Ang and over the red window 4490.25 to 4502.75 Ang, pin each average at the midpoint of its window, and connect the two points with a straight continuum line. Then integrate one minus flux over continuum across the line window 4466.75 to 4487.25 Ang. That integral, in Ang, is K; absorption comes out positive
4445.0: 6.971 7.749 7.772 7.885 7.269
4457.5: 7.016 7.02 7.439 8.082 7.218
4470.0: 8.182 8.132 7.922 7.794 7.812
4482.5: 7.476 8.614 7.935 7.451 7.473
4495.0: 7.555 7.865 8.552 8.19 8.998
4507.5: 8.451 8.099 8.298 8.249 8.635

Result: -1.1 Ang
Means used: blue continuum 7.17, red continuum 7.87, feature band 7.91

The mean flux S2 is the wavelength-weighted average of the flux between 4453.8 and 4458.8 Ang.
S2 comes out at 7.14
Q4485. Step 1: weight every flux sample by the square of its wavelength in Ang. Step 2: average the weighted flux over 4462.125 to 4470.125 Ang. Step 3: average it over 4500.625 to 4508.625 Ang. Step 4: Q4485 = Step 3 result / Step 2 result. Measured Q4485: 1.13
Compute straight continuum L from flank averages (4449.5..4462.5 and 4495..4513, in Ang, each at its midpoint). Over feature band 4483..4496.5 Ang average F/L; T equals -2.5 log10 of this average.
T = 0.032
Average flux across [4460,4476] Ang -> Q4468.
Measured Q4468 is 7.76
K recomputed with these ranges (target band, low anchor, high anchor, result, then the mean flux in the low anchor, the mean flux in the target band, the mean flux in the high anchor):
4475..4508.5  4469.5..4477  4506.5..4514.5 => 0.6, 8.04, 8.01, 8.27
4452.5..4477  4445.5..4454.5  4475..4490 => 0.5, 7.69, 7.61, 7.89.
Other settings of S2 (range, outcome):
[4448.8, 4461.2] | 7.39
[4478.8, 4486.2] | 7.96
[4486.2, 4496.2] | 7.61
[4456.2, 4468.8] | 7.36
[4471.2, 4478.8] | 7.95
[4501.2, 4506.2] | 8.59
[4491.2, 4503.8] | 7.93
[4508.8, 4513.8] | 8.2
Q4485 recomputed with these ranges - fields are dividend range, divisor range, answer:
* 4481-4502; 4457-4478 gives 1.04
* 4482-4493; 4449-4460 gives 1.07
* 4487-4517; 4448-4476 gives 1.08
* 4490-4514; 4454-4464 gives 1.15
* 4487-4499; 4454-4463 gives 1.09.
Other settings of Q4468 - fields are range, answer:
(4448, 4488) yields 7.72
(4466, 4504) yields 7.89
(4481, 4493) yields 7.81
